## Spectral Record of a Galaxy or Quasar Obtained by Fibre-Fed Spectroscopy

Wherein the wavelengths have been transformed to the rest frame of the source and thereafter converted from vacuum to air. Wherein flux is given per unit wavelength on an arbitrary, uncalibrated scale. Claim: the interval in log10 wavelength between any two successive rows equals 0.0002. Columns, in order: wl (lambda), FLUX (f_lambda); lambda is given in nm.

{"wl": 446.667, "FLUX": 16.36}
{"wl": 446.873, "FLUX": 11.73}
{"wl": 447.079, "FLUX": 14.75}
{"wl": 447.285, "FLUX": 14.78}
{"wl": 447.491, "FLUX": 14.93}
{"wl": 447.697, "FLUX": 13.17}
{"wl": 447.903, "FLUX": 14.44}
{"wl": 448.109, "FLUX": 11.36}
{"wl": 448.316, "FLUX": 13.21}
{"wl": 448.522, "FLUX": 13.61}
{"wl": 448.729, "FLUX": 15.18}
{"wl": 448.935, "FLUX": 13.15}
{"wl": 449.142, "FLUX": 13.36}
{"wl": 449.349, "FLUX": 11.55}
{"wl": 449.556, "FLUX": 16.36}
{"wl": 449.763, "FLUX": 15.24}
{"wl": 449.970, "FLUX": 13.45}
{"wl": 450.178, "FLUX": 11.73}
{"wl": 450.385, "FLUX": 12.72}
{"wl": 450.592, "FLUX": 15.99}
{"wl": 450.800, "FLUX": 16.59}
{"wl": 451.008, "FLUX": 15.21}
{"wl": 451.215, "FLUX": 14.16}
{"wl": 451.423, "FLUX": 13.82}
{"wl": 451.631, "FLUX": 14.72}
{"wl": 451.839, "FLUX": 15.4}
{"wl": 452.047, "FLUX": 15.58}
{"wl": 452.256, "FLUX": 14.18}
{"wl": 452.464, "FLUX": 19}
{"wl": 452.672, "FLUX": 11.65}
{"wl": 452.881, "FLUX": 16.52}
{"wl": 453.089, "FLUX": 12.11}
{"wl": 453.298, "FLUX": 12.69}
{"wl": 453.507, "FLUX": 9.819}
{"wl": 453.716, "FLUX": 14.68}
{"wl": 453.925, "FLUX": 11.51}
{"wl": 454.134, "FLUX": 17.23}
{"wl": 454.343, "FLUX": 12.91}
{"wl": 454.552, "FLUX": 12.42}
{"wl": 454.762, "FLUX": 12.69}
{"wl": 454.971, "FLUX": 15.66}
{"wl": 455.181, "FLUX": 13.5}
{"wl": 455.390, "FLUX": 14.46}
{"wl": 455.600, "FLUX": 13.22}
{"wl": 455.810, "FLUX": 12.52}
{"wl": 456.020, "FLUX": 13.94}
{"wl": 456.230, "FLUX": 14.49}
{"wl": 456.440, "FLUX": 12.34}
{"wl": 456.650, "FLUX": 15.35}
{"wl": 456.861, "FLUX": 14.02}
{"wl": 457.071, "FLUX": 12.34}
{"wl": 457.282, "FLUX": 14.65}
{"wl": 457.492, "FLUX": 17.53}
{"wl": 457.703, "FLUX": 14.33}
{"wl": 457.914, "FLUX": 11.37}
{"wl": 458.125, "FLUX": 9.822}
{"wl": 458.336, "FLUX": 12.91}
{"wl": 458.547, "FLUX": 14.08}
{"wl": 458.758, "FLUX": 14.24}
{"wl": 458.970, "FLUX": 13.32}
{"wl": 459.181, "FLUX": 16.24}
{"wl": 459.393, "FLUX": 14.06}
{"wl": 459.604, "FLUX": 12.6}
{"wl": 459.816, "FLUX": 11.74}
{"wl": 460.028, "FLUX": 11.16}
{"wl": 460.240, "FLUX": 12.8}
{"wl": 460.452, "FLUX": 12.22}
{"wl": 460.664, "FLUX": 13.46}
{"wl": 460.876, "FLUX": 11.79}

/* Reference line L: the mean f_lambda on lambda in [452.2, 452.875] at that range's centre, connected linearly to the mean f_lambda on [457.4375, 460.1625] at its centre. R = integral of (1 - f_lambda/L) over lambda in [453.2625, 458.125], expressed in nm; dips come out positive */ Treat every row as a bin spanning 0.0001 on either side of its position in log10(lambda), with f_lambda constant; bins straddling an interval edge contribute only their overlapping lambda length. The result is 0.22 nm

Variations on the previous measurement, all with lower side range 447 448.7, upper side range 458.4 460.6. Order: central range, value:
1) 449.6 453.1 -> -0.27 nm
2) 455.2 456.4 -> -0.02 nm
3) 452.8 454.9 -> 0.04 nm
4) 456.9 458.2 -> -0.01 nm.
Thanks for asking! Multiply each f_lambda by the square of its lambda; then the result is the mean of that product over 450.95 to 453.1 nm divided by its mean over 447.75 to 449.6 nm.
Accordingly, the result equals 1.12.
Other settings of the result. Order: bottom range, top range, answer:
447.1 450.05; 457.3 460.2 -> 1.01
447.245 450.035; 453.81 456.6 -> 1.02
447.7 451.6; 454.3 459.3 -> 1.01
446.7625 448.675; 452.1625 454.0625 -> 1.03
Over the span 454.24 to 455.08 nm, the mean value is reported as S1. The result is 13.4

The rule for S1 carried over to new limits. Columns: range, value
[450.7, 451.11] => 15.9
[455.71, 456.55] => 13.3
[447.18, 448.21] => 13.8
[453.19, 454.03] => 12.2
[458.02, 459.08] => 12.9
